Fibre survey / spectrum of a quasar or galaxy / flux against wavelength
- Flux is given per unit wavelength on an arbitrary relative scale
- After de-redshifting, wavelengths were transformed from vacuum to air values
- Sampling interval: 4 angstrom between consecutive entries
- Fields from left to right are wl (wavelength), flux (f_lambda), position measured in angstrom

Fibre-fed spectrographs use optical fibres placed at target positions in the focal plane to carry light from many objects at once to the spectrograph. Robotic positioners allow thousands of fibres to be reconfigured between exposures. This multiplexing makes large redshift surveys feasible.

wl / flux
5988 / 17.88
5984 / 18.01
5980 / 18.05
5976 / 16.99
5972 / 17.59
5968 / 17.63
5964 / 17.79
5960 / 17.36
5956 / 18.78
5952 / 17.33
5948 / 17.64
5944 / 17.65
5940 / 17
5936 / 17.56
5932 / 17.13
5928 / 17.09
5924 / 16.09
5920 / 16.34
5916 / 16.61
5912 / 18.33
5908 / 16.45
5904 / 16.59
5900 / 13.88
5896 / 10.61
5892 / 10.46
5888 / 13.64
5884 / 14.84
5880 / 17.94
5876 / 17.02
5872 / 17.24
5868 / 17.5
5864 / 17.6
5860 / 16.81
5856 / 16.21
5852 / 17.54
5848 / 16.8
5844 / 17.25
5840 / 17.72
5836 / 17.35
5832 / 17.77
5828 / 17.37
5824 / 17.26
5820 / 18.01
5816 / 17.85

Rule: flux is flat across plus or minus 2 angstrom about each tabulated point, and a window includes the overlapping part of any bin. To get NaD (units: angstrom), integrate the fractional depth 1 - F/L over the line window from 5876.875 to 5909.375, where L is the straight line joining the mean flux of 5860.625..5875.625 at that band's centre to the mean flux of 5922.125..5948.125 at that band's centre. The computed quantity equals 5.5 angstrom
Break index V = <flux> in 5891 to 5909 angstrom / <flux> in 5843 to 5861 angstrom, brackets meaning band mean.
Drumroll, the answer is 0.81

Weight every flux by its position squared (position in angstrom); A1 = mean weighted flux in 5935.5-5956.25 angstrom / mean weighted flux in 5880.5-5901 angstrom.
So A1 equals 1.4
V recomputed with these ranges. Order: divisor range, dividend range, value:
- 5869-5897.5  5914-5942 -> 1.14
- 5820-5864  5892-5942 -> 0.92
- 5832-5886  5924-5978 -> 1.02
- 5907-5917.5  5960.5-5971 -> 1.02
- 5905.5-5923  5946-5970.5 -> 1.05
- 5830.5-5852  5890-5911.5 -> 0.80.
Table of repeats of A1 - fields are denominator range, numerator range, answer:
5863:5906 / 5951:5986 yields 1.20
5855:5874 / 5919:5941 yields 1.01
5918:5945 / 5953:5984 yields 1.06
